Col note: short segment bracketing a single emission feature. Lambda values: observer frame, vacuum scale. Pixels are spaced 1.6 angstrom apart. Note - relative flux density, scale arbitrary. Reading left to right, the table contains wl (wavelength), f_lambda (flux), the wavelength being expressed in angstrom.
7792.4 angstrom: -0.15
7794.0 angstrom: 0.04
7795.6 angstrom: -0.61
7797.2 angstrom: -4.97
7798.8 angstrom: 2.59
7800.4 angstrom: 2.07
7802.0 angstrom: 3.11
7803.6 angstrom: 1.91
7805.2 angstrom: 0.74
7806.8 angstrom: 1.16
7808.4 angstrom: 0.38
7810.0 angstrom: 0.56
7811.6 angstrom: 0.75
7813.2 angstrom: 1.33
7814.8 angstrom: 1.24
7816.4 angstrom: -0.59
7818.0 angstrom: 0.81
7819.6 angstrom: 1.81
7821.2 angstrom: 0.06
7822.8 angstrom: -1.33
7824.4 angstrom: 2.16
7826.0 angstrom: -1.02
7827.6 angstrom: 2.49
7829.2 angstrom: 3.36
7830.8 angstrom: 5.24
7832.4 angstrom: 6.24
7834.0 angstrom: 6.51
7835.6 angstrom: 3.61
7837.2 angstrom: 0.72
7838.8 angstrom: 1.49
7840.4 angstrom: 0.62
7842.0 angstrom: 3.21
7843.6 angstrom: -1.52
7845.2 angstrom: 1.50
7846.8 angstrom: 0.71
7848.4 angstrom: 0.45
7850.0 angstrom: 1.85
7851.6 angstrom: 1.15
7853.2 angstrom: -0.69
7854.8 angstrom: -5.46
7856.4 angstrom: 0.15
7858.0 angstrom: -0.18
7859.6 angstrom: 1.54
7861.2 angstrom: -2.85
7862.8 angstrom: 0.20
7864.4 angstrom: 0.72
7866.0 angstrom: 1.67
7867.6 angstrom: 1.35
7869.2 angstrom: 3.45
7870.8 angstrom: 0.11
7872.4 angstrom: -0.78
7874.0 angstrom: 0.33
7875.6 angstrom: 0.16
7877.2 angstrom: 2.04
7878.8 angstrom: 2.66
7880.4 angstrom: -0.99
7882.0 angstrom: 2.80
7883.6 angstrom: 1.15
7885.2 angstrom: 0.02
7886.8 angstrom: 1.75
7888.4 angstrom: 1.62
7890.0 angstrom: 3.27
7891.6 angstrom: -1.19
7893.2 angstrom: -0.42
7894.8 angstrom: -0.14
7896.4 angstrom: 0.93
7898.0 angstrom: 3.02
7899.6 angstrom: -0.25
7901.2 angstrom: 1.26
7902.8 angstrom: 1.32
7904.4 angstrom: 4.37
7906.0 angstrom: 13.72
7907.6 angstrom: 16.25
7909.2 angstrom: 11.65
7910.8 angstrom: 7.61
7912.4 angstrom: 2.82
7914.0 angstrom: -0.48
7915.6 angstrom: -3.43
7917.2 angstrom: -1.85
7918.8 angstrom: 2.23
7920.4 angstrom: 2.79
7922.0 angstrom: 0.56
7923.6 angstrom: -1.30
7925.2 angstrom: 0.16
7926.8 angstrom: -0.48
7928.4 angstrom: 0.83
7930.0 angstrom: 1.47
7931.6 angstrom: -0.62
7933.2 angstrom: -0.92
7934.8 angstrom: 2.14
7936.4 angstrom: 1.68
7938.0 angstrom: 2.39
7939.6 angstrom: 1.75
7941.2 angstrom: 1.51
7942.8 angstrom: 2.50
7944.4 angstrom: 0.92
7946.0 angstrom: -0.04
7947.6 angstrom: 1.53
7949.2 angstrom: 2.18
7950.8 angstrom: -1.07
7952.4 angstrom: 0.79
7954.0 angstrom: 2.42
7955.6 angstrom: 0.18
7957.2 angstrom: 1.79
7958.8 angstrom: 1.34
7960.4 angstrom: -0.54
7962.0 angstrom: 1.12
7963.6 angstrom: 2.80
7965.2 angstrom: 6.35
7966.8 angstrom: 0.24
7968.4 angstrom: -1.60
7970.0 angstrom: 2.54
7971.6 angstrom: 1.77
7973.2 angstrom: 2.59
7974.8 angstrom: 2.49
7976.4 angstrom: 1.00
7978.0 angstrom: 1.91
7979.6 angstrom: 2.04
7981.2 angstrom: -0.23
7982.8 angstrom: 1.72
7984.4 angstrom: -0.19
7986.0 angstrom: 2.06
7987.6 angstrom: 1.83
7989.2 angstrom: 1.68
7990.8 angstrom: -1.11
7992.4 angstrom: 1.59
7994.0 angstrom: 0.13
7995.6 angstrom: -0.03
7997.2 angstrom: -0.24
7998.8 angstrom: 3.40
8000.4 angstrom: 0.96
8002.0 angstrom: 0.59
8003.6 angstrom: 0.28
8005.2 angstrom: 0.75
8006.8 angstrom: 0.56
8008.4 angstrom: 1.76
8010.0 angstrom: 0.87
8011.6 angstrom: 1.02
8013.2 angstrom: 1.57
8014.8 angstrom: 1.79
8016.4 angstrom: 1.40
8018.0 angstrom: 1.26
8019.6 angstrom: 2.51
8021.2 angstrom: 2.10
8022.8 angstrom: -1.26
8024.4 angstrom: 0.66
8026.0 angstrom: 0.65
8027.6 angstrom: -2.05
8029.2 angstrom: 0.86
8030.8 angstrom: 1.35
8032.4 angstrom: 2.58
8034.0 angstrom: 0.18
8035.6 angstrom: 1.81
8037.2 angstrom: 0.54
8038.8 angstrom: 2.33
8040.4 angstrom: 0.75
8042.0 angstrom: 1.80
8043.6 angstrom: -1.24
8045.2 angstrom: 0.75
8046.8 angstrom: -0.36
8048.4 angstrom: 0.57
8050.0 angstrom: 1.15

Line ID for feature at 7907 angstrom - [O III] 5007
